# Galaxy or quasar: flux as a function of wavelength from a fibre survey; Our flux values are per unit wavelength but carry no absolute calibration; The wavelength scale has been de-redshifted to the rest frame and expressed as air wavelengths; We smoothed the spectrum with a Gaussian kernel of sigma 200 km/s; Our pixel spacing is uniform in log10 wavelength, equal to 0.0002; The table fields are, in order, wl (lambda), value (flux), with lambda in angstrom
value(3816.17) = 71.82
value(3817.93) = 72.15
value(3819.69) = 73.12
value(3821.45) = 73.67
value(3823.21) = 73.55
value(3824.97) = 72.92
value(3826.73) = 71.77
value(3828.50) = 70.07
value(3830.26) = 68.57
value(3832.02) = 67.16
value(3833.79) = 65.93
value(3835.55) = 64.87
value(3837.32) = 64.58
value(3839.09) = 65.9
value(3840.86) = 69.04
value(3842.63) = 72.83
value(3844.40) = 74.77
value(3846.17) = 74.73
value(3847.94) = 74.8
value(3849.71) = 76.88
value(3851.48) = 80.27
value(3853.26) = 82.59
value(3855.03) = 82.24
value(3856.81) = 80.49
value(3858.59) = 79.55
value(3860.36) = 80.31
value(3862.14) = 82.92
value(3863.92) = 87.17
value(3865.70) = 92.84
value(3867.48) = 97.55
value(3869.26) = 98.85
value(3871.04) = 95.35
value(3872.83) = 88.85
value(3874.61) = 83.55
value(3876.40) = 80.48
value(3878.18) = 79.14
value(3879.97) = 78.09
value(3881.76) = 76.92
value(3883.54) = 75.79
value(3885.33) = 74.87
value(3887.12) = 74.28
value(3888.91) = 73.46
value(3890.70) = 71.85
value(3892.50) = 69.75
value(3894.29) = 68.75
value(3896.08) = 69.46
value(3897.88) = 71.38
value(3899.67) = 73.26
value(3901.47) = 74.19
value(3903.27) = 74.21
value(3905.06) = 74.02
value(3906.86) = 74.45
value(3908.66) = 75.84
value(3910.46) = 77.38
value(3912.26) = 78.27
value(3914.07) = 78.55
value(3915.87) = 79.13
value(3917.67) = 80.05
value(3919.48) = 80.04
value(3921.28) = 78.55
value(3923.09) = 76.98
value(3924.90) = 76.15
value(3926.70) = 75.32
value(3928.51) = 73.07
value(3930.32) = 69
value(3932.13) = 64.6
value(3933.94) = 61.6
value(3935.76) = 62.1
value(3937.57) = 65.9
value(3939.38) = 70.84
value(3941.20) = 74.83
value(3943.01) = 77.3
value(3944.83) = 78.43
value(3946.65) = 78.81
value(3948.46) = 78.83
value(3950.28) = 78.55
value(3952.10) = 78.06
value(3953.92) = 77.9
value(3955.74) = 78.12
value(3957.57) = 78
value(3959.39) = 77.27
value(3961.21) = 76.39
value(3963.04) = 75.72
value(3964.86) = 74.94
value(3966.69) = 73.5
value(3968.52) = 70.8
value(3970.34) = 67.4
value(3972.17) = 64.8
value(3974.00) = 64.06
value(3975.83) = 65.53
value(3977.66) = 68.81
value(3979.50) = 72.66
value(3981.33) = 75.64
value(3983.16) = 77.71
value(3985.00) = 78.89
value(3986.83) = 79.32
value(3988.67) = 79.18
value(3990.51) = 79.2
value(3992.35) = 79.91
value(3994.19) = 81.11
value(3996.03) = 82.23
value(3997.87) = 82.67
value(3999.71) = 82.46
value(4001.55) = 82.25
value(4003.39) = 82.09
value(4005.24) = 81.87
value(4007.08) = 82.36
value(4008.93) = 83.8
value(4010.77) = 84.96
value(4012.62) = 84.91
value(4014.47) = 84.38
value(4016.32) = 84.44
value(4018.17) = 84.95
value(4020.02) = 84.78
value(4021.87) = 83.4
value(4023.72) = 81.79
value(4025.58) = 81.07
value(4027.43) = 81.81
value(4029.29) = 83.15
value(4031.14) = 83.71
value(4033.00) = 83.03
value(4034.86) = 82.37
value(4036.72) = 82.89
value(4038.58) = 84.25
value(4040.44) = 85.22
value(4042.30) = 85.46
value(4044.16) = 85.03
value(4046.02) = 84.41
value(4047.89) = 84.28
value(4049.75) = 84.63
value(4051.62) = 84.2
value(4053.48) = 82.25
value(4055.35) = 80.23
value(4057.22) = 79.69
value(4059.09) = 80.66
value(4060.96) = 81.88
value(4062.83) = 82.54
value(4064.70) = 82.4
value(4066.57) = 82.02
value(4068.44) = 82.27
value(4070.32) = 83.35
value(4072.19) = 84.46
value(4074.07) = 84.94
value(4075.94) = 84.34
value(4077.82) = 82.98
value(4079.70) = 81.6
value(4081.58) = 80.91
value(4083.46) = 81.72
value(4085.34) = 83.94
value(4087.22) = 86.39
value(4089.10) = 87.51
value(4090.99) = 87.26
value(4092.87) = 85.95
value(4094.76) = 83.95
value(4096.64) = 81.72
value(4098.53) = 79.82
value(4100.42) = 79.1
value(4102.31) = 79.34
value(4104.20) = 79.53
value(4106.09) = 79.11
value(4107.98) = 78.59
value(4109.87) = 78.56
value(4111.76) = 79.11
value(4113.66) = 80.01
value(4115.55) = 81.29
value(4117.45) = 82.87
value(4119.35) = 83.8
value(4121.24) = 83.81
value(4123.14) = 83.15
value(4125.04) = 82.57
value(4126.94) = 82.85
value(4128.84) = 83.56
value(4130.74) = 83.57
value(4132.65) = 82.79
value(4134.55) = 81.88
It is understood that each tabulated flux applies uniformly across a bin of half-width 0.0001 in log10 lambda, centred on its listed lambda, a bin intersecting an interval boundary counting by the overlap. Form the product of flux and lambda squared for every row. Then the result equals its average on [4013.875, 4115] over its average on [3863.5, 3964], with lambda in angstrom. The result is 1.16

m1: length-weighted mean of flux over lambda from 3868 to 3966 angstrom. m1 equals 76.1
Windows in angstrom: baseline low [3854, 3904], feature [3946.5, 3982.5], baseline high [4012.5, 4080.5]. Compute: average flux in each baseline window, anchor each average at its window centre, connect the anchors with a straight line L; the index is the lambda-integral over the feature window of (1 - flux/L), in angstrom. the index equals 3.5 angstrom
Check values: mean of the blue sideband 79.8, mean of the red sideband 83.2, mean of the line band 73.7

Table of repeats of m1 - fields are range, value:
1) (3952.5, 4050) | 79.6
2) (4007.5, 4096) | 83.5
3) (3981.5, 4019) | 81.8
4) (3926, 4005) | 74.9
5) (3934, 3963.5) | 75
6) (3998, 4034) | 83.2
